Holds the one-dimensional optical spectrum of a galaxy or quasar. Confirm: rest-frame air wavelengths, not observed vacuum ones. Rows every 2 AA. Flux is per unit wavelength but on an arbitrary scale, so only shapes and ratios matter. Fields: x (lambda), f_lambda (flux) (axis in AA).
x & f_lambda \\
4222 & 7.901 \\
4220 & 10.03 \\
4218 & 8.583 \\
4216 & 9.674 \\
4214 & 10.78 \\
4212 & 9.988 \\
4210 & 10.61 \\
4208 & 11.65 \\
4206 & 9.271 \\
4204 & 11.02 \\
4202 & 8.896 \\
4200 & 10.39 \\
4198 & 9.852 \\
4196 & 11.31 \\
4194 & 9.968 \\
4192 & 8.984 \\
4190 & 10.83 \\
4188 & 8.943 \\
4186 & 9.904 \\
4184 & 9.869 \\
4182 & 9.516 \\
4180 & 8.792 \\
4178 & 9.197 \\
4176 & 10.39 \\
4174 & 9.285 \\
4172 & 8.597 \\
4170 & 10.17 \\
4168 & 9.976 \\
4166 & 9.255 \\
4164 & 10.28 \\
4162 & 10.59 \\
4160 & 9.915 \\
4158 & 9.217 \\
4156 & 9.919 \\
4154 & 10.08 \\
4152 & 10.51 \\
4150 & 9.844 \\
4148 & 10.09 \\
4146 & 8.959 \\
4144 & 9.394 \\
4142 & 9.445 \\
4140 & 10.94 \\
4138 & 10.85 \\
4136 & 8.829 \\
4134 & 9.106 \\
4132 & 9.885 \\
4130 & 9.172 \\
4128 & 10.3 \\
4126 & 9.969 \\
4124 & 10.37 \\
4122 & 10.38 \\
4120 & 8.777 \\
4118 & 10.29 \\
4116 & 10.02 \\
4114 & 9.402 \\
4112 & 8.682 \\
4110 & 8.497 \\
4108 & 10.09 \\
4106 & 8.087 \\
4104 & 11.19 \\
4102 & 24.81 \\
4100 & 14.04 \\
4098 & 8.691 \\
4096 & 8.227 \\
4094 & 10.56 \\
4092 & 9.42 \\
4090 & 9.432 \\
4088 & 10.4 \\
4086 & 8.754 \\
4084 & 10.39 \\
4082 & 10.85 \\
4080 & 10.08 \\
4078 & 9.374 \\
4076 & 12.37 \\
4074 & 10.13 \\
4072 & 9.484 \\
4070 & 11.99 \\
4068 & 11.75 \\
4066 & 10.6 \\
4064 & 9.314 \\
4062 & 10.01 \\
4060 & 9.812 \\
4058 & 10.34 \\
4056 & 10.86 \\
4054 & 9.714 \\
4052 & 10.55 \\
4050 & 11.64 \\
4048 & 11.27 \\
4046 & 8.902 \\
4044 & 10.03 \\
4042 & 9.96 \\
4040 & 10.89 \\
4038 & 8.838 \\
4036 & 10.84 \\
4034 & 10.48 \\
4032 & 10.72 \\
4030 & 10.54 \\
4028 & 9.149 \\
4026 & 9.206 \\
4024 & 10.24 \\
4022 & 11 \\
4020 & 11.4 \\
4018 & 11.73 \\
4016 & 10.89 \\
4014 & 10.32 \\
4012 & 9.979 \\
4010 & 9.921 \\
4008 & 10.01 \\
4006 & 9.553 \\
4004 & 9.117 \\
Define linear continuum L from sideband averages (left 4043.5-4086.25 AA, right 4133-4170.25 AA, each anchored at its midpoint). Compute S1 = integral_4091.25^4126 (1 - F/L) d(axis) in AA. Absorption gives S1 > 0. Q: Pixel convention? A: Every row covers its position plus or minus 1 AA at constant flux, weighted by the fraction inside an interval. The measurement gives -1.8 AA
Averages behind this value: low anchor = 10.4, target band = 10.7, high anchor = 9.86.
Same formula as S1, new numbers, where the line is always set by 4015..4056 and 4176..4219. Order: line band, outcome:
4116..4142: 0.60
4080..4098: 0.94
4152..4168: 0.15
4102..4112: -0.71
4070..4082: -0.22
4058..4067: 0.30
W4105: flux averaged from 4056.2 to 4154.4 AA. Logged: 10.3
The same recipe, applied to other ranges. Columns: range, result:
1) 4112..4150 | 9.76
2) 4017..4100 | 10.3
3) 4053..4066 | 10.1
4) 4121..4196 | 9.8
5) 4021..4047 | 10.1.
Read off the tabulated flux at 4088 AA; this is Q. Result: 10.4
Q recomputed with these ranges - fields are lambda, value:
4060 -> 9.812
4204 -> 11.02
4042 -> 9.96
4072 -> 9.484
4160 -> 9.915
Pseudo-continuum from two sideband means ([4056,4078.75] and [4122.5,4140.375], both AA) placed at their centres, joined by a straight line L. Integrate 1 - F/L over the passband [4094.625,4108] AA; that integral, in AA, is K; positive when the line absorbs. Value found -2.7 AA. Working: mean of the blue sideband 10.5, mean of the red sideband 9.91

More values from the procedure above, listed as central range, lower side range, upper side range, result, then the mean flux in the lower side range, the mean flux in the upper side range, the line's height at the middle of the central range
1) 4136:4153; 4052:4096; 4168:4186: -0.3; 10.2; 9.53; 9.75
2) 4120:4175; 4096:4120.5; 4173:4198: 2.9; 11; 9.75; 10.4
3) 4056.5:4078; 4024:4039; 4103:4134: -1.5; 9.99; 9.66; 9.85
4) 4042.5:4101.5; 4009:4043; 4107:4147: -2.3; 10.4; 9.67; 10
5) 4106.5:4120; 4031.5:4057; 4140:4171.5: 0.9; 10.4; 9.86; 10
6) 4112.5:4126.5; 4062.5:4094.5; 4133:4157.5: 0.2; 10.3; 9.82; 10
